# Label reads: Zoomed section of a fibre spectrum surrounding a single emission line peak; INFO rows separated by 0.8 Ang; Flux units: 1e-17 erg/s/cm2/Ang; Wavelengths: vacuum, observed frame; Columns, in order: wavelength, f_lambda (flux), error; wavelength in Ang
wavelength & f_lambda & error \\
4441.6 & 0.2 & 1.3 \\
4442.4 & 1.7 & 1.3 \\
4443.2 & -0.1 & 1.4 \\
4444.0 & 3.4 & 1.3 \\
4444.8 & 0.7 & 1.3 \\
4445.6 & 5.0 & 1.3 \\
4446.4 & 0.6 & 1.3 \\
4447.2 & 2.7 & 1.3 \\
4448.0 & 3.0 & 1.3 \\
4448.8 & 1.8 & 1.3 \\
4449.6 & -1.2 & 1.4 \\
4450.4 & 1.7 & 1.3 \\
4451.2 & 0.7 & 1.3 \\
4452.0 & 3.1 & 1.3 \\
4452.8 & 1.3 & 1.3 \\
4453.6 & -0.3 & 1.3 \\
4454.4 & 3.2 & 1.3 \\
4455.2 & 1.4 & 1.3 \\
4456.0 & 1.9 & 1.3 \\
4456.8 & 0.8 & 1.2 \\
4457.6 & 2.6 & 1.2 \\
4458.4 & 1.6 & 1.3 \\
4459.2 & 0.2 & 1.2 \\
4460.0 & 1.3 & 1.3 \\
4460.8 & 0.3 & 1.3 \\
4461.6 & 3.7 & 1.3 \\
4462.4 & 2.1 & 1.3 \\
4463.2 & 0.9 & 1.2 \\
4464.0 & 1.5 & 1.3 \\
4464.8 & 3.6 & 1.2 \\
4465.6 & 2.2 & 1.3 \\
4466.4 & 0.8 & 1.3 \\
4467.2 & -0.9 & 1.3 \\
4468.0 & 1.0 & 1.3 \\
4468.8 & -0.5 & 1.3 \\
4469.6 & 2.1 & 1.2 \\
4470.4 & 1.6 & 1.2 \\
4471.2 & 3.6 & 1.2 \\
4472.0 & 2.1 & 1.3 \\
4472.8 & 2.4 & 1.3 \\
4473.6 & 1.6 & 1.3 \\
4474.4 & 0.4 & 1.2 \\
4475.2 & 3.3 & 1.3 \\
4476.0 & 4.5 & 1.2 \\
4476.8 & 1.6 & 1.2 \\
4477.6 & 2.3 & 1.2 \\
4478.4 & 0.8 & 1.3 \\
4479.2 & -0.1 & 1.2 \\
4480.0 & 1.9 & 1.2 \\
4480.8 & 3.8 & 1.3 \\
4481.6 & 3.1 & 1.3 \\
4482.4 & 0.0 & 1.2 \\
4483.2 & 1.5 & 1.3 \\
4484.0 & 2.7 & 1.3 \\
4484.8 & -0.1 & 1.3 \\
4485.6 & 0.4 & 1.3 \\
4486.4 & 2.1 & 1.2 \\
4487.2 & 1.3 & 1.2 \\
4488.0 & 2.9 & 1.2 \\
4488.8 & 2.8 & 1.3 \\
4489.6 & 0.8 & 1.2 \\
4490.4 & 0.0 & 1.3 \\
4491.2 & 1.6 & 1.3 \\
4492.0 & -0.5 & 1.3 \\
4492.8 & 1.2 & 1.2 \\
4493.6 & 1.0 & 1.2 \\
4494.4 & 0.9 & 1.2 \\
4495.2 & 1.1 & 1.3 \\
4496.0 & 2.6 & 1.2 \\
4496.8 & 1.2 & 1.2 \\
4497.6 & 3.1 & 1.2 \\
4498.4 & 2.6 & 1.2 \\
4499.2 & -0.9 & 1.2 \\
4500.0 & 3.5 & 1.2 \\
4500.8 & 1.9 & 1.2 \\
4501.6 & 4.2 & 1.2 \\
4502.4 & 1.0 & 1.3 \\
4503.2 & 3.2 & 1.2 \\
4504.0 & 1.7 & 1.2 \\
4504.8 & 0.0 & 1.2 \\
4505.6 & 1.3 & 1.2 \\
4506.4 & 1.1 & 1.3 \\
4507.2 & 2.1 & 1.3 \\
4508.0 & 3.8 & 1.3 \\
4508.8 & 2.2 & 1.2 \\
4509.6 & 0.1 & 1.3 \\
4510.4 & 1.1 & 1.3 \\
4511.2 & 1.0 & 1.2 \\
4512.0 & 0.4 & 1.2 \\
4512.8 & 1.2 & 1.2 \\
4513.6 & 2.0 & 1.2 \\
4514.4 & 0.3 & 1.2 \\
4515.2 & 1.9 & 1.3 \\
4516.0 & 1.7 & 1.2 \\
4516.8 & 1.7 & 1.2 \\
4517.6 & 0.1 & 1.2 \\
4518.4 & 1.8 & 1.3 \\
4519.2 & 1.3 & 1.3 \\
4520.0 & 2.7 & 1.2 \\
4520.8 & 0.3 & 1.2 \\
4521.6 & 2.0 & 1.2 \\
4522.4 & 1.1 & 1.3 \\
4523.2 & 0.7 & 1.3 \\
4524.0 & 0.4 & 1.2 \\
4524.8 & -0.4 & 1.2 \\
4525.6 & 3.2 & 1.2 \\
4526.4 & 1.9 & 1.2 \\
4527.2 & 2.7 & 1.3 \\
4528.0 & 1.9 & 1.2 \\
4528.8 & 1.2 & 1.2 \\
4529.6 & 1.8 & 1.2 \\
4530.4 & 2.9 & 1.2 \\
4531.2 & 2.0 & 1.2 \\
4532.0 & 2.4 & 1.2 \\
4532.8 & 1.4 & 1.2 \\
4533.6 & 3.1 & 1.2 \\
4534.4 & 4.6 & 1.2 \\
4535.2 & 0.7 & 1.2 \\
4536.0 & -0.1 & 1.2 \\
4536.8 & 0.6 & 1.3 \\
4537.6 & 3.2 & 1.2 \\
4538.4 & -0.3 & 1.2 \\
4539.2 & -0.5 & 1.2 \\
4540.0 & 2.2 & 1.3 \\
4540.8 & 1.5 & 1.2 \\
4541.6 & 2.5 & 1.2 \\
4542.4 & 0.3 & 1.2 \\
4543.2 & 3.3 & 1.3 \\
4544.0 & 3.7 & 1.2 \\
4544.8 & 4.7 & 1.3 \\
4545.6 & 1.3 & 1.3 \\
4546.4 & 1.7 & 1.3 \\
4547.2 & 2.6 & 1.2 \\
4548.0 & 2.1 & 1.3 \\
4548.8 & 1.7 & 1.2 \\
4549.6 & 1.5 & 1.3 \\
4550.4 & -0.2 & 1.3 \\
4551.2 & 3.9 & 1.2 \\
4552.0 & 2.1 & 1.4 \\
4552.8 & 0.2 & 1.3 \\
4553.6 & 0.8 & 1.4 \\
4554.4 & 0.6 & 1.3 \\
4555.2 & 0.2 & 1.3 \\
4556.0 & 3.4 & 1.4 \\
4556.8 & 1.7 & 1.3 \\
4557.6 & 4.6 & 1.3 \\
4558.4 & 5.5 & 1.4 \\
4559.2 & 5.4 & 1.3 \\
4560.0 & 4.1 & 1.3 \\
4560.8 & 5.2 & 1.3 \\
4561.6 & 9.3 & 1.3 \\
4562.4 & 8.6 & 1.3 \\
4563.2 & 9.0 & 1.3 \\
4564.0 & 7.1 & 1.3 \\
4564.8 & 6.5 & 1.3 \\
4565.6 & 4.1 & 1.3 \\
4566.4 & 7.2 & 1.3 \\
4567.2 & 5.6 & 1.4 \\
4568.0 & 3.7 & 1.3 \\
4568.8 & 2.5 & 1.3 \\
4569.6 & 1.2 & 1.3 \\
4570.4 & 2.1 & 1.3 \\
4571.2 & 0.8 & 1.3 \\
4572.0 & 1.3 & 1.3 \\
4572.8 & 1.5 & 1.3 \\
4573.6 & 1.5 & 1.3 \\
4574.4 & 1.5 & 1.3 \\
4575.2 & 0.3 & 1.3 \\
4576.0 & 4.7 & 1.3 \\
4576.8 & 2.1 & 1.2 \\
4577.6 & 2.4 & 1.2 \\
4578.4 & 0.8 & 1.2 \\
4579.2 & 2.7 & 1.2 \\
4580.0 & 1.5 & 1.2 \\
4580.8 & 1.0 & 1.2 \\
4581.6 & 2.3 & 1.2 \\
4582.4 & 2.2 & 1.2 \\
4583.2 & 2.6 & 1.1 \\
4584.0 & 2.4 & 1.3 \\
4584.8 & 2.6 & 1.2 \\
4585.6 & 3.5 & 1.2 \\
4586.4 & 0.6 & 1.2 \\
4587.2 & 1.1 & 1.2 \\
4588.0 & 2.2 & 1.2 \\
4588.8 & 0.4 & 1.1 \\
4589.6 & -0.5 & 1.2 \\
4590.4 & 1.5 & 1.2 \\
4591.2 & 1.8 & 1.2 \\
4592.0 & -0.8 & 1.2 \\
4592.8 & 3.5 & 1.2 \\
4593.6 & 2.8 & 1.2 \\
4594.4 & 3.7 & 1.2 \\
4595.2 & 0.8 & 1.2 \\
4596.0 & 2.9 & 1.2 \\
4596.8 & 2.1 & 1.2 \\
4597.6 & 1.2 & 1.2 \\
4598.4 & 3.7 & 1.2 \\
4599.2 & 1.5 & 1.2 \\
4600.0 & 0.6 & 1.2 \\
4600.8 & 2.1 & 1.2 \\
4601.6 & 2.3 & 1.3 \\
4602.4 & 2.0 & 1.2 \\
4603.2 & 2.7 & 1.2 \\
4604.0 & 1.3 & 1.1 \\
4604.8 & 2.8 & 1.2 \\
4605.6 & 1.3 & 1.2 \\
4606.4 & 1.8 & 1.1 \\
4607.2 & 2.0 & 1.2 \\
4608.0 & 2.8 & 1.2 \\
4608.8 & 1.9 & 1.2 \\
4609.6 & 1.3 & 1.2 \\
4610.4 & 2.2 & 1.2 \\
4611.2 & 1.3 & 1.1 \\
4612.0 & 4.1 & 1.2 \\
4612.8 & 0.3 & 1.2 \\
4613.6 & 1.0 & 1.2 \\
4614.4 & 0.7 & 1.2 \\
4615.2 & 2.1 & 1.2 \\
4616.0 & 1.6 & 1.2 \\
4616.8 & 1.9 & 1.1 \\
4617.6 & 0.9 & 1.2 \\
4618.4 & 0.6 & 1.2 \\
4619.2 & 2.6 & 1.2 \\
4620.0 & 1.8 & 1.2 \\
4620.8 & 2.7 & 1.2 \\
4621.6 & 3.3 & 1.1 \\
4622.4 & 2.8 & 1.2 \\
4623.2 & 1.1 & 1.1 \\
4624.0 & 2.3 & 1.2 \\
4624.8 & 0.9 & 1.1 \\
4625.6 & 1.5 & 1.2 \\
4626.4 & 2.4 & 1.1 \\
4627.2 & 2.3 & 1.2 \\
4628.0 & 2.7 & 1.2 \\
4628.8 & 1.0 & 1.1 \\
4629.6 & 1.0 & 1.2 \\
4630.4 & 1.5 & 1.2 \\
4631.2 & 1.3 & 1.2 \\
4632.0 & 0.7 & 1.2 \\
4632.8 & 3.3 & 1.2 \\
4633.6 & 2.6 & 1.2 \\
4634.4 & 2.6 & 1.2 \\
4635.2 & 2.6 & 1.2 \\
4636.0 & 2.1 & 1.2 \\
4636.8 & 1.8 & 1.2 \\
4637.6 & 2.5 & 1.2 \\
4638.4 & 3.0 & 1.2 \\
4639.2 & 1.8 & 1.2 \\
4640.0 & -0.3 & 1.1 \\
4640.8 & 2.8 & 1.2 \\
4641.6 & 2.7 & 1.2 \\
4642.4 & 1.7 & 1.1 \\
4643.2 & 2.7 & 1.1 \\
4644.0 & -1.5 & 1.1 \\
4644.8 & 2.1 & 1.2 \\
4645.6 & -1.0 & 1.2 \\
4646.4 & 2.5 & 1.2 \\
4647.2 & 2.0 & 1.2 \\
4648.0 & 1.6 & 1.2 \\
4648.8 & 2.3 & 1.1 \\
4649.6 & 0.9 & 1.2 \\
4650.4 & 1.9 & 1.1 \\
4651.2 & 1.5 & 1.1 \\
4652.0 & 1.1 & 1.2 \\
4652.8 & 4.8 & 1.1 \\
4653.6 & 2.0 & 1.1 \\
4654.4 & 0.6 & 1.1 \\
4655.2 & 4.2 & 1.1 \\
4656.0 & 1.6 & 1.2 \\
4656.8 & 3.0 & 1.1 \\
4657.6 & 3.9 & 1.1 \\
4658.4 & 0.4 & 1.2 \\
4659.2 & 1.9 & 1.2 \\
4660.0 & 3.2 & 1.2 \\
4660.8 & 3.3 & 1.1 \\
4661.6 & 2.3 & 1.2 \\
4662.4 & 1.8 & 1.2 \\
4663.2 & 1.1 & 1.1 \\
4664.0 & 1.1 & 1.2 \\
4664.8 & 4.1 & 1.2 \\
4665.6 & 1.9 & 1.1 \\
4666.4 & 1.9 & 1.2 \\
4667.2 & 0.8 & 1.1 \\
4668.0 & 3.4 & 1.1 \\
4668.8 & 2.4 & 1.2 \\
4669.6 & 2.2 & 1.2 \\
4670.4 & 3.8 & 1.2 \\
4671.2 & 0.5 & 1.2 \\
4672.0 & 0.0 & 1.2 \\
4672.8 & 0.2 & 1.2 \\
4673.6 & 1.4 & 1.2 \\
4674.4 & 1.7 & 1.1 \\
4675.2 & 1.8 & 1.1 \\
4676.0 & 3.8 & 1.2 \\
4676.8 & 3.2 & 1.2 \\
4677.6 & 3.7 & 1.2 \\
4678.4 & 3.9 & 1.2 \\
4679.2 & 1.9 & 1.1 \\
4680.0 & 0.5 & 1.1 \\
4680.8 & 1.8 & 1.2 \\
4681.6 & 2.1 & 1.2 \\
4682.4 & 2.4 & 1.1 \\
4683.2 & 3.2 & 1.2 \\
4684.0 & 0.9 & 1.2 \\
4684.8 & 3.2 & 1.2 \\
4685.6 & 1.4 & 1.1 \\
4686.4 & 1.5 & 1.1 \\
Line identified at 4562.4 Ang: [O II]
